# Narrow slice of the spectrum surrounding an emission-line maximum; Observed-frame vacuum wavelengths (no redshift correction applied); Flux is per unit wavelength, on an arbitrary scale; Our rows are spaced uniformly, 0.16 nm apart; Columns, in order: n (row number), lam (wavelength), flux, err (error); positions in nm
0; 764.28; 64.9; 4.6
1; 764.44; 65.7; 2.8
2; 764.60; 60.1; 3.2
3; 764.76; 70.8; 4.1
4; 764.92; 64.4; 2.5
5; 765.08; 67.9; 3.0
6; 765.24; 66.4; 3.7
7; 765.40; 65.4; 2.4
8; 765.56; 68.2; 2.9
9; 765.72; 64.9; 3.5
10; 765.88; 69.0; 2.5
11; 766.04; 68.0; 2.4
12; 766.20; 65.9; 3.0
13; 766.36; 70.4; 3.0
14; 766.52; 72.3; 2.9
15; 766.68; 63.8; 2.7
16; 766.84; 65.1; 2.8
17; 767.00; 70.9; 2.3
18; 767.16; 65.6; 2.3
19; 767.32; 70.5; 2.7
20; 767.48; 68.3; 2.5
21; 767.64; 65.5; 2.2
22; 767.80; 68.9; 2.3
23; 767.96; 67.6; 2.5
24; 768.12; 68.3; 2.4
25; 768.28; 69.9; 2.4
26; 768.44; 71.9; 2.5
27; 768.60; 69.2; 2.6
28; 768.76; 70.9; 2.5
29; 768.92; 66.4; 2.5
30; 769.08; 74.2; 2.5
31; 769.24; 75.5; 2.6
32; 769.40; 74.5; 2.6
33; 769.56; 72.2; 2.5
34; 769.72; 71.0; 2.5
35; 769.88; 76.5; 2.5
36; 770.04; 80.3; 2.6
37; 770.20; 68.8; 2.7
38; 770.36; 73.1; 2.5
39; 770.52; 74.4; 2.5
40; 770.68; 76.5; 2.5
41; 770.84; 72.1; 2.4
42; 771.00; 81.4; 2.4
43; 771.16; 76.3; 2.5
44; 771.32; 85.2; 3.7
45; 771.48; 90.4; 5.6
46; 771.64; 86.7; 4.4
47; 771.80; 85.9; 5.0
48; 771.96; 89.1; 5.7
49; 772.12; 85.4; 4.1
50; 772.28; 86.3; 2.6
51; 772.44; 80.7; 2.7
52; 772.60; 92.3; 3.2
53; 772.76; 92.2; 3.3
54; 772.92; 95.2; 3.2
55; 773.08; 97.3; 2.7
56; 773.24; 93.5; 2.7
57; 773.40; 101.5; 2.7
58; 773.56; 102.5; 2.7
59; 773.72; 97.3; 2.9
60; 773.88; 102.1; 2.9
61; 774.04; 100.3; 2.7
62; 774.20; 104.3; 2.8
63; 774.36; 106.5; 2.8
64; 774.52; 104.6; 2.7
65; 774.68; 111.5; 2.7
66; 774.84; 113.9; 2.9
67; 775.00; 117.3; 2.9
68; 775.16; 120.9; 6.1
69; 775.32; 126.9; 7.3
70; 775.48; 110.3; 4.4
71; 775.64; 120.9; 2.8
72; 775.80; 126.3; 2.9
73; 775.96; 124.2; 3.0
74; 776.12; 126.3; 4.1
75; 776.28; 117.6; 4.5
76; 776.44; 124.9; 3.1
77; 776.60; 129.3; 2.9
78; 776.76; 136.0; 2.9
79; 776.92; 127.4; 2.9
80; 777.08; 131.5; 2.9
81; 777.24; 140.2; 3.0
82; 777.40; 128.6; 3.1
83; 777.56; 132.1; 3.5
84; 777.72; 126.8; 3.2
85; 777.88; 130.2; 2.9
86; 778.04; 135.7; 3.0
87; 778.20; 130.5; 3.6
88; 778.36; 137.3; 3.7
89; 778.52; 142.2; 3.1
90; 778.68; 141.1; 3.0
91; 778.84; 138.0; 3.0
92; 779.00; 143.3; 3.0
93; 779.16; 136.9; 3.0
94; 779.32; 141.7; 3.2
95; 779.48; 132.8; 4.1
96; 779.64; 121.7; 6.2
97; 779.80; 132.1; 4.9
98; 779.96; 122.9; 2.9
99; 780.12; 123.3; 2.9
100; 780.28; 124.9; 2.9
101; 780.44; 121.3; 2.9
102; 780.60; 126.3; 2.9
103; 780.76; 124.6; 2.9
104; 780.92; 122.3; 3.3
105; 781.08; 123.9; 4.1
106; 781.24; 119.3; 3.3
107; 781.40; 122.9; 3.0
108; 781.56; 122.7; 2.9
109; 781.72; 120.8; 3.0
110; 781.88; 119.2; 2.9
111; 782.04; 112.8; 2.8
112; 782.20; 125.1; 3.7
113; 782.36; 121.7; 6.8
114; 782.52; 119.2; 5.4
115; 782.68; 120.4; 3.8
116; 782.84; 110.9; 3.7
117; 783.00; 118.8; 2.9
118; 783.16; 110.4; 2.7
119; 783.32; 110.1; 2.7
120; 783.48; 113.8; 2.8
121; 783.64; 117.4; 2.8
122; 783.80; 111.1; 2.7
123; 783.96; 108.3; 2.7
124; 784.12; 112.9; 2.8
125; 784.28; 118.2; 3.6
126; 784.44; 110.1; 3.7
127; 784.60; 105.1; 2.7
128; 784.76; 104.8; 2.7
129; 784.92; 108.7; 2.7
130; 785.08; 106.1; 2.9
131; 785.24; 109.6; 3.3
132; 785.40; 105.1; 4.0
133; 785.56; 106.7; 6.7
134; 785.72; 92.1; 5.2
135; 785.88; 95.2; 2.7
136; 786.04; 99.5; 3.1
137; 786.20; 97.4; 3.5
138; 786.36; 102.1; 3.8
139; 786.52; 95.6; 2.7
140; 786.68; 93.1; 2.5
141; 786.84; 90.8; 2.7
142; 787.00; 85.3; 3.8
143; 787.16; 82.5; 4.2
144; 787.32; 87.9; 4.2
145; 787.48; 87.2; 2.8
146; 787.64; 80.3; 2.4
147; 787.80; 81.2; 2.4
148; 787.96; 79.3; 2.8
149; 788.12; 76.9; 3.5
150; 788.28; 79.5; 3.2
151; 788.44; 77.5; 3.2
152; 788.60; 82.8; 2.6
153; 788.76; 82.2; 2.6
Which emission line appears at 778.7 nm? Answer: H-beta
